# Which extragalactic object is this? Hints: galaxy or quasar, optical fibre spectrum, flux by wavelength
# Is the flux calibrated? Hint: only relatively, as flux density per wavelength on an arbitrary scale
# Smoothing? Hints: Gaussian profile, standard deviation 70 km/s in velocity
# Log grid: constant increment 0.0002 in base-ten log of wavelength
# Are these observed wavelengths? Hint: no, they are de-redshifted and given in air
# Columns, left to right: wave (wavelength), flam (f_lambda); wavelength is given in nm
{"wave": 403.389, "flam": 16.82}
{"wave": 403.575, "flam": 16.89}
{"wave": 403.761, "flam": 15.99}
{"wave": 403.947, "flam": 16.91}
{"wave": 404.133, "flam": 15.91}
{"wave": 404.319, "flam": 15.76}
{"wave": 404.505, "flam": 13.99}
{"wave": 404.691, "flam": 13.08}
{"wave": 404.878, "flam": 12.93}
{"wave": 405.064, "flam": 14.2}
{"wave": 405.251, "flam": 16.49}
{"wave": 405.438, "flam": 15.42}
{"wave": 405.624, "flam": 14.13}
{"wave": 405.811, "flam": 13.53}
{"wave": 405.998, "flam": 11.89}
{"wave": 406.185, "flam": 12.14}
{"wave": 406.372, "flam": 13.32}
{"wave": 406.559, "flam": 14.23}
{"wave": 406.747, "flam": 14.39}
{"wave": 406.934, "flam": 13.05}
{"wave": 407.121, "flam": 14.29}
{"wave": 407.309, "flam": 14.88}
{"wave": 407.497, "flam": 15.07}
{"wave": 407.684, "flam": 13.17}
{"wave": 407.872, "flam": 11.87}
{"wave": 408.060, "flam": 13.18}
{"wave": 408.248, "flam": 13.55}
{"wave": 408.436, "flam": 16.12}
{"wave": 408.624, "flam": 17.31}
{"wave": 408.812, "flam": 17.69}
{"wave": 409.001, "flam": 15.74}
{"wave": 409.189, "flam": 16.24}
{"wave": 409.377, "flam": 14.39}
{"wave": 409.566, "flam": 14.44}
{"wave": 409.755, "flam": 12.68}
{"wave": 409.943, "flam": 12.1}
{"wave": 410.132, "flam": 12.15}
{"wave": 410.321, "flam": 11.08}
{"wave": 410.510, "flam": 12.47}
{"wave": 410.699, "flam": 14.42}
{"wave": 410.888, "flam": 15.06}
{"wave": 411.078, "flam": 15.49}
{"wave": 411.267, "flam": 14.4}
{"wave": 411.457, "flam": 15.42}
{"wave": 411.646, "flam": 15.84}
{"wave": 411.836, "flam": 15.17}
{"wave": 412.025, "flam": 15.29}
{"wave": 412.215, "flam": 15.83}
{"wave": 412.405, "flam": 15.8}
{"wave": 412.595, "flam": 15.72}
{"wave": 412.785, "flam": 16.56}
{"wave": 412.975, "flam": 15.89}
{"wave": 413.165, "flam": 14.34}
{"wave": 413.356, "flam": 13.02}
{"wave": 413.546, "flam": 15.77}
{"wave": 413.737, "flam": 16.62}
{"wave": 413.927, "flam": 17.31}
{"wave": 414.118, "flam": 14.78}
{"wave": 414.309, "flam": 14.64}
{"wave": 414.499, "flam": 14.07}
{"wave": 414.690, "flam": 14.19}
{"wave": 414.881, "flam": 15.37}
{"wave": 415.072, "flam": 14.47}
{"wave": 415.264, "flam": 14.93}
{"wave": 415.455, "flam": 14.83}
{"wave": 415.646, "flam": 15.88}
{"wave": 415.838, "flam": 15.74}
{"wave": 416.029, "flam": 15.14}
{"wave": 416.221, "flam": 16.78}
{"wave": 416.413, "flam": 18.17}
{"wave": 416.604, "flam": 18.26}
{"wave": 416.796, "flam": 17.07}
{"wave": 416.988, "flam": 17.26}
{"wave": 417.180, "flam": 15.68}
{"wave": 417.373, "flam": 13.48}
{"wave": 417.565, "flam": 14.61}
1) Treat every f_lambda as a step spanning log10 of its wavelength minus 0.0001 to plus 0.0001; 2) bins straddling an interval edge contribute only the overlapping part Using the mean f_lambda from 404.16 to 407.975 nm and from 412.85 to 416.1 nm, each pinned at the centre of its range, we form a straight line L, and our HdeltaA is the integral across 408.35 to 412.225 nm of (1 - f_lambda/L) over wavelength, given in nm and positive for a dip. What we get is -0.05 nm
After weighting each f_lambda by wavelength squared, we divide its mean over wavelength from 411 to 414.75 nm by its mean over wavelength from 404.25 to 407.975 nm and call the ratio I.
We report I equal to 1.1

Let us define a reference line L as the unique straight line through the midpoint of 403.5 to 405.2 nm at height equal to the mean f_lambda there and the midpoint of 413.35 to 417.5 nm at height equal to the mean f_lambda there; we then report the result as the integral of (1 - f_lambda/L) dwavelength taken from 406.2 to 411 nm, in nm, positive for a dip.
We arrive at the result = 0.38 nm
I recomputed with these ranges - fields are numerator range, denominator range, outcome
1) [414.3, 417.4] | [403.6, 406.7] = 1.15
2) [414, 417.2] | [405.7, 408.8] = 1.17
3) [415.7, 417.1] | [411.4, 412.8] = 1.10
